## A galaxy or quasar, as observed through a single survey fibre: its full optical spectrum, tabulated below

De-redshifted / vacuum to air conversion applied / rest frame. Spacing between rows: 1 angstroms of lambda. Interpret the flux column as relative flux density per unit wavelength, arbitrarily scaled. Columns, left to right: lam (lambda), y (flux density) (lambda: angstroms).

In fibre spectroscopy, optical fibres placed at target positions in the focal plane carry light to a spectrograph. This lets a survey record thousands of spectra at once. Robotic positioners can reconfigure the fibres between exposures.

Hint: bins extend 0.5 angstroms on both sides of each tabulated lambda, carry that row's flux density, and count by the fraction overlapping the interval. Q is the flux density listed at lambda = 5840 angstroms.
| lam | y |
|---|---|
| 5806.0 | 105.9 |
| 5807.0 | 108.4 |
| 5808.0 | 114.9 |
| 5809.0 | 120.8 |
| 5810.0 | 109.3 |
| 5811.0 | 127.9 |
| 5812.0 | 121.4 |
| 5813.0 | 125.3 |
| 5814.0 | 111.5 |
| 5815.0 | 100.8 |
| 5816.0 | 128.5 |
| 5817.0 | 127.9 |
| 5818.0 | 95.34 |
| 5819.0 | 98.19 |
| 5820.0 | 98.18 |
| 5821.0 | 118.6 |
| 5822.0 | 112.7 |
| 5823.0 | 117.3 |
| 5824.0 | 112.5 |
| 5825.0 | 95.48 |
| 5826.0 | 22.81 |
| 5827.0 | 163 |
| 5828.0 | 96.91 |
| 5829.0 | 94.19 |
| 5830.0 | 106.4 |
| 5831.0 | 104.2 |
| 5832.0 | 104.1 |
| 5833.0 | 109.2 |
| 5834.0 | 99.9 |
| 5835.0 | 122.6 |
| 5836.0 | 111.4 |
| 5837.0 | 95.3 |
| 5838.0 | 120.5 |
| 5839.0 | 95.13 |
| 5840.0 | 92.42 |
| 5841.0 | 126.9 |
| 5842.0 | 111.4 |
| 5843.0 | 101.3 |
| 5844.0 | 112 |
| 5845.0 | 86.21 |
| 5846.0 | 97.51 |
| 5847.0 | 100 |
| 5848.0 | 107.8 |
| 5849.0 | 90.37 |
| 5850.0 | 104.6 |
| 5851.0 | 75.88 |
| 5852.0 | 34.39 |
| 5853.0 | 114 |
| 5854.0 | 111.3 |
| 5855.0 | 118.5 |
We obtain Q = 92.42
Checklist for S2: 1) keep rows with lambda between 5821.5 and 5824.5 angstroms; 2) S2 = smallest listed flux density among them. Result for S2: 112.5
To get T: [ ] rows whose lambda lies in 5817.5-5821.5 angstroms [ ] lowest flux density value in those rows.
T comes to 95.34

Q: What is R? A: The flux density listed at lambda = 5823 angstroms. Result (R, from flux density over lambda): 117.3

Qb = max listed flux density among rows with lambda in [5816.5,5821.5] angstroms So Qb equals 127.9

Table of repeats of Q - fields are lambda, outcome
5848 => 107.8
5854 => 111.3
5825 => 95.48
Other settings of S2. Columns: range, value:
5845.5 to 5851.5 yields 75.88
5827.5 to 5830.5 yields 94.19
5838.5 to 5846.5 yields 86.21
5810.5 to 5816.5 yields 100.8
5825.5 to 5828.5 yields 22.81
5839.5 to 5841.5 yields 92.42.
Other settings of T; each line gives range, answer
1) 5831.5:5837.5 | 95.3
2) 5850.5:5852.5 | 34.39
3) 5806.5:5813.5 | 108.4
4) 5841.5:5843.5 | 101.3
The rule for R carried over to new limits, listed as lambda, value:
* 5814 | 111.5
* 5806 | 105.9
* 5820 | 98.18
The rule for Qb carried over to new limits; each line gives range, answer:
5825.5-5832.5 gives 163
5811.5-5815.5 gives 125.3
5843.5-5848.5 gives 112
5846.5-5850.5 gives 107.8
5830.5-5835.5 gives 122.6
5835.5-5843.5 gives 126.9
